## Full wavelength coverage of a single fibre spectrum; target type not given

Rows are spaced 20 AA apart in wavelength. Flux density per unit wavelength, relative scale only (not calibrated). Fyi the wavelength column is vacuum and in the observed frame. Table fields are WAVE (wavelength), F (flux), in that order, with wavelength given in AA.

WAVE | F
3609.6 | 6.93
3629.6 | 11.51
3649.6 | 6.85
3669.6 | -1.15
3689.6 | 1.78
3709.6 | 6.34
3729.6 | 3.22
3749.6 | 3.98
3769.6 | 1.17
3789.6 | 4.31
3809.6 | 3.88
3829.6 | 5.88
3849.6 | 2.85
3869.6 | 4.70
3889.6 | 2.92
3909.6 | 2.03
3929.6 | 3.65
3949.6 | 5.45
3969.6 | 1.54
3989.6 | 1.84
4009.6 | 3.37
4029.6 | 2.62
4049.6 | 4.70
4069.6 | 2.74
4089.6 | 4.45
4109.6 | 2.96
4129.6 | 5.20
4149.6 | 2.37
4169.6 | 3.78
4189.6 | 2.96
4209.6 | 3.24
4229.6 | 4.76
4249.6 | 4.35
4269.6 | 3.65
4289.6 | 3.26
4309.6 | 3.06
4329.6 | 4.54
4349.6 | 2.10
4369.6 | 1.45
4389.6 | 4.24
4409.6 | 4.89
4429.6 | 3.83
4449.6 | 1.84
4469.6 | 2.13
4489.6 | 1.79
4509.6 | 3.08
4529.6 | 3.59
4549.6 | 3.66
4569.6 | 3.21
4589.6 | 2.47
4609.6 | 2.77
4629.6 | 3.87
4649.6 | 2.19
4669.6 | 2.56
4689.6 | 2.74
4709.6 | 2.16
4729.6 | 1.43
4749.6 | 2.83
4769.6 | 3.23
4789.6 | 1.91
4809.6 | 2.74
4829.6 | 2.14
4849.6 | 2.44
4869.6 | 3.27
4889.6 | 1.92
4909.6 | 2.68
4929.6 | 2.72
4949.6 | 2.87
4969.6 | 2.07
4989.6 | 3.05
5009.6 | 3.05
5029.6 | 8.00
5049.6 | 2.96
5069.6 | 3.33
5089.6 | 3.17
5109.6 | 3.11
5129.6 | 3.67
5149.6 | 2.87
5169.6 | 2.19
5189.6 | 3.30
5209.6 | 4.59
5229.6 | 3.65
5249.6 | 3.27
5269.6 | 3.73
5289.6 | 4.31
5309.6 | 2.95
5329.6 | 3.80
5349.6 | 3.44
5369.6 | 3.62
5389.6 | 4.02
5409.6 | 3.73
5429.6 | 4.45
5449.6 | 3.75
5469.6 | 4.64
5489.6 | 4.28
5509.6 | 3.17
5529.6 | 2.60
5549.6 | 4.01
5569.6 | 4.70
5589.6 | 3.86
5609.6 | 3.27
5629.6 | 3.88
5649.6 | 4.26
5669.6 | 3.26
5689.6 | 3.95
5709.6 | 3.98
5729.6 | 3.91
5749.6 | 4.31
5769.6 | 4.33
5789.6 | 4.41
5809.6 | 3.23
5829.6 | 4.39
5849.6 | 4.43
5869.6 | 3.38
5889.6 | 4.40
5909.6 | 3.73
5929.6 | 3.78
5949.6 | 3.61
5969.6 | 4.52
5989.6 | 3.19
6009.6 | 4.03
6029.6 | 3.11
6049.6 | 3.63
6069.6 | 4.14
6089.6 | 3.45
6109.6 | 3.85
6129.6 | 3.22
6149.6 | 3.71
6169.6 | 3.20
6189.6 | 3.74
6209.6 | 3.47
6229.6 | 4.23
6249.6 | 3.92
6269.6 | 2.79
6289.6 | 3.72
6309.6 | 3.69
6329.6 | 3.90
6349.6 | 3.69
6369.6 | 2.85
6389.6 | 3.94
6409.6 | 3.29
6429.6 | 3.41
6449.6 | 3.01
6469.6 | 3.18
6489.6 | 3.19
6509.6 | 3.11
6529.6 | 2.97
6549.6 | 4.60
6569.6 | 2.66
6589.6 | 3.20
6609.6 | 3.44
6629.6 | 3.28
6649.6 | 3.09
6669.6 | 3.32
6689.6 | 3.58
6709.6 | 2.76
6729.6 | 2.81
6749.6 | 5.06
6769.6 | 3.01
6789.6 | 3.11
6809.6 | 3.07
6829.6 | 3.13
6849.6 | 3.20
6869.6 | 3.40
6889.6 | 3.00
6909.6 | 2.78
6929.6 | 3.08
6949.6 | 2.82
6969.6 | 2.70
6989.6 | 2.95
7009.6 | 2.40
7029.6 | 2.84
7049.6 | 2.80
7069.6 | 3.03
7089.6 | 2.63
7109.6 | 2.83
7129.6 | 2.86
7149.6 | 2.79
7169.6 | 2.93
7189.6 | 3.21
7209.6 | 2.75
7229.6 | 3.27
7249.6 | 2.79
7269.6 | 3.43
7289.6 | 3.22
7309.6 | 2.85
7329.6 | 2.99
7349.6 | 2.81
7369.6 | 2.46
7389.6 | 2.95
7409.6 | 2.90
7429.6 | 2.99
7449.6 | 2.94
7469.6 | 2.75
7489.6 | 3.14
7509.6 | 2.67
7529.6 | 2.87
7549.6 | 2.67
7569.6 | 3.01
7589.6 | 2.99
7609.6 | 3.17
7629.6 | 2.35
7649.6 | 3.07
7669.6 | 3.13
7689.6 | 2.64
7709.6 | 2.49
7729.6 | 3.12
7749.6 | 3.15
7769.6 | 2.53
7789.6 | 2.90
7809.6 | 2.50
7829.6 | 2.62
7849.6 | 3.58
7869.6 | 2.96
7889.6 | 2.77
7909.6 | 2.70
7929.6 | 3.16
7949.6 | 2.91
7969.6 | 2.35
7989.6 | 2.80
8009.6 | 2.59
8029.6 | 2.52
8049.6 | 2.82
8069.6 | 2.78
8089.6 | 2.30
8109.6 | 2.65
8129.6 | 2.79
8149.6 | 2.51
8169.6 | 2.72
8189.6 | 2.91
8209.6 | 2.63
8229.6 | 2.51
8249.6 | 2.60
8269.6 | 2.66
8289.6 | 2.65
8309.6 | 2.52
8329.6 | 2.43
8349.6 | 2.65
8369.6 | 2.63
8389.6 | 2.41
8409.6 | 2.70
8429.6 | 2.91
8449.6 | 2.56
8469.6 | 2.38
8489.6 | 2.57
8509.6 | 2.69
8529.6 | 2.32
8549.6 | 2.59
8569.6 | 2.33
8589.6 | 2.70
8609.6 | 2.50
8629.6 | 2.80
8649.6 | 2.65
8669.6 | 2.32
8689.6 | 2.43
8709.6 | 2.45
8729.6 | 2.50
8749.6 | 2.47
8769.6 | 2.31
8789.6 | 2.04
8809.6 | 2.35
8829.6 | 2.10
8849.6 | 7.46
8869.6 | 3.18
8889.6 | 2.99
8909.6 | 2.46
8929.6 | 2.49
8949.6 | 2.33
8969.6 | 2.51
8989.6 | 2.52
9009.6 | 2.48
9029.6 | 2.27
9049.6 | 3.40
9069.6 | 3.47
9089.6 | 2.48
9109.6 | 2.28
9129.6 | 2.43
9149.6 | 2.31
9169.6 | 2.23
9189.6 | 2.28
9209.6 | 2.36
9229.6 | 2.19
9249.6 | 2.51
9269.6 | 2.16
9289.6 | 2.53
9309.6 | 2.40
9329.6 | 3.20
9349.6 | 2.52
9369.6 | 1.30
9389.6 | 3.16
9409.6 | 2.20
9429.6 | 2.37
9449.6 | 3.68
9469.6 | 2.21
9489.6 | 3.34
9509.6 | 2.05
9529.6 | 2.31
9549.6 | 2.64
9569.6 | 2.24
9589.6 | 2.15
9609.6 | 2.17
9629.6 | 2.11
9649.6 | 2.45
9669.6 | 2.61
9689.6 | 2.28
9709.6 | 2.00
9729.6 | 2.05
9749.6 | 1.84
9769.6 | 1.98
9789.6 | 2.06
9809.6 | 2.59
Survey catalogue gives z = 0.348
